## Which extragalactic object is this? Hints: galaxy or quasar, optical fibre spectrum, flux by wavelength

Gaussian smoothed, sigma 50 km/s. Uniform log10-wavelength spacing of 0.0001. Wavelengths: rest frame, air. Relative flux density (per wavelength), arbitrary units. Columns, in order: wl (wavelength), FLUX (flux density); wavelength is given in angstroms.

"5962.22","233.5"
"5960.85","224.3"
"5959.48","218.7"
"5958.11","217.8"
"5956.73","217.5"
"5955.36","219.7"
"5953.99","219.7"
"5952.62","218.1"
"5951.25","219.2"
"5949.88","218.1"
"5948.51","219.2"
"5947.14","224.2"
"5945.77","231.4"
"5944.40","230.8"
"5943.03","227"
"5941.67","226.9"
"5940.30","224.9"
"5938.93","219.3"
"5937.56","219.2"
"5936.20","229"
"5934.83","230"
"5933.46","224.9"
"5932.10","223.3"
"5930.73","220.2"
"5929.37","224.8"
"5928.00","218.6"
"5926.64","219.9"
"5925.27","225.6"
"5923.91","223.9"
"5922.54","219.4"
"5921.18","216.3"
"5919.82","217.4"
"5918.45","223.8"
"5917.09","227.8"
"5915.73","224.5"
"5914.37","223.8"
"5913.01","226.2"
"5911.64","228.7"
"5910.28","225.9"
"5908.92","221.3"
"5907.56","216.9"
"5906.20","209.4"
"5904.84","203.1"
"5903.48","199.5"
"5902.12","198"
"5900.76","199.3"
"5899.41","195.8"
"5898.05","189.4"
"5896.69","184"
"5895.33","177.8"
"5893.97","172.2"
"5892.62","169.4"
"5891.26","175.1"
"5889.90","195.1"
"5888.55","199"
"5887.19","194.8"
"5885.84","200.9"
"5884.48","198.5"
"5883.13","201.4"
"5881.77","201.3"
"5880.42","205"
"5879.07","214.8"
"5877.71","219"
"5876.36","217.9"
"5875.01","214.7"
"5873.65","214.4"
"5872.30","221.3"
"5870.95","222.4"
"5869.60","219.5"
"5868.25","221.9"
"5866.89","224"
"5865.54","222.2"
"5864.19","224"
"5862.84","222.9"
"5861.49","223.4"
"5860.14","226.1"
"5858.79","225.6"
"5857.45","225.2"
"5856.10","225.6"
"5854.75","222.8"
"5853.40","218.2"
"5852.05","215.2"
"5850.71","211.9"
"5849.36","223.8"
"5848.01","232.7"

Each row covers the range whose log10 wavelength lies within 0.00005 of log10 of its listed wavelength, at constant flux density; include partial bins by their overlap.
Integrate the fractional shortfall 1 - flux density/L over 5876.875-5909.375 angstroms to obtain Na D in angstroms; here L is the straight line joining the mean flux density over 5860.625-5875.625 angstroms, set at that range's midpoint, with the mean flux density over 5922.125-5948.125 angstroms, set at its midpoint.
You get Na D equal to 3.6 angstroms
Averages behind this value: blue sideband 221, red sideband 224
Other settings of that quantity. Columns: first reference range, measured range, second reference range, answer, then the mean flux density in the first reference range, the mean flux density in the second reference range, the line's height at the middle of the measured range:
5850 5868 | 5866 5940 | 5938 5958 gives 3.6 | 222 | 222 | 222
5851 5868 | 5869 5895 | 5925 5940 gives 2.4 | 223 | 223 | 223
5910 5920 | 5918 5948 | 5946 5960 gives -0.2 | 225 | 220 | 222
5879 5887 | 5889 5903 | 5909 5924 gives 1.6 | 202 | 223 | 211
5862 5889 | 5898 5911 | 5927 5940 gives 0.7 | 213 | 223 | 218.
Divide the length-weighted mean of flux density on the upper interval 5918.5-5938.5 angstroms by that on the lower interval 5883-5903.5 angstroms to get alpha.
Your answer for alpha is 1.17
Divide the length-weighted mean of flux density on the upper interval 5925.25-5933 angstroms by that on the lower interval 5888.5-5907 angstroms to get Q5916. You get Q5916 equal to 1.17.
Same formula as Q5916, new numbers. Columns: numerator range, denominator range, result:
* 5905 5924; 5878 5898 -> 1.15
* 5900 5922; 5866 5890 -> 1.03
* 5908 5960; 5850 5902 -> 1.07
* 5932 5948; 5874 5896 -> 1.14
